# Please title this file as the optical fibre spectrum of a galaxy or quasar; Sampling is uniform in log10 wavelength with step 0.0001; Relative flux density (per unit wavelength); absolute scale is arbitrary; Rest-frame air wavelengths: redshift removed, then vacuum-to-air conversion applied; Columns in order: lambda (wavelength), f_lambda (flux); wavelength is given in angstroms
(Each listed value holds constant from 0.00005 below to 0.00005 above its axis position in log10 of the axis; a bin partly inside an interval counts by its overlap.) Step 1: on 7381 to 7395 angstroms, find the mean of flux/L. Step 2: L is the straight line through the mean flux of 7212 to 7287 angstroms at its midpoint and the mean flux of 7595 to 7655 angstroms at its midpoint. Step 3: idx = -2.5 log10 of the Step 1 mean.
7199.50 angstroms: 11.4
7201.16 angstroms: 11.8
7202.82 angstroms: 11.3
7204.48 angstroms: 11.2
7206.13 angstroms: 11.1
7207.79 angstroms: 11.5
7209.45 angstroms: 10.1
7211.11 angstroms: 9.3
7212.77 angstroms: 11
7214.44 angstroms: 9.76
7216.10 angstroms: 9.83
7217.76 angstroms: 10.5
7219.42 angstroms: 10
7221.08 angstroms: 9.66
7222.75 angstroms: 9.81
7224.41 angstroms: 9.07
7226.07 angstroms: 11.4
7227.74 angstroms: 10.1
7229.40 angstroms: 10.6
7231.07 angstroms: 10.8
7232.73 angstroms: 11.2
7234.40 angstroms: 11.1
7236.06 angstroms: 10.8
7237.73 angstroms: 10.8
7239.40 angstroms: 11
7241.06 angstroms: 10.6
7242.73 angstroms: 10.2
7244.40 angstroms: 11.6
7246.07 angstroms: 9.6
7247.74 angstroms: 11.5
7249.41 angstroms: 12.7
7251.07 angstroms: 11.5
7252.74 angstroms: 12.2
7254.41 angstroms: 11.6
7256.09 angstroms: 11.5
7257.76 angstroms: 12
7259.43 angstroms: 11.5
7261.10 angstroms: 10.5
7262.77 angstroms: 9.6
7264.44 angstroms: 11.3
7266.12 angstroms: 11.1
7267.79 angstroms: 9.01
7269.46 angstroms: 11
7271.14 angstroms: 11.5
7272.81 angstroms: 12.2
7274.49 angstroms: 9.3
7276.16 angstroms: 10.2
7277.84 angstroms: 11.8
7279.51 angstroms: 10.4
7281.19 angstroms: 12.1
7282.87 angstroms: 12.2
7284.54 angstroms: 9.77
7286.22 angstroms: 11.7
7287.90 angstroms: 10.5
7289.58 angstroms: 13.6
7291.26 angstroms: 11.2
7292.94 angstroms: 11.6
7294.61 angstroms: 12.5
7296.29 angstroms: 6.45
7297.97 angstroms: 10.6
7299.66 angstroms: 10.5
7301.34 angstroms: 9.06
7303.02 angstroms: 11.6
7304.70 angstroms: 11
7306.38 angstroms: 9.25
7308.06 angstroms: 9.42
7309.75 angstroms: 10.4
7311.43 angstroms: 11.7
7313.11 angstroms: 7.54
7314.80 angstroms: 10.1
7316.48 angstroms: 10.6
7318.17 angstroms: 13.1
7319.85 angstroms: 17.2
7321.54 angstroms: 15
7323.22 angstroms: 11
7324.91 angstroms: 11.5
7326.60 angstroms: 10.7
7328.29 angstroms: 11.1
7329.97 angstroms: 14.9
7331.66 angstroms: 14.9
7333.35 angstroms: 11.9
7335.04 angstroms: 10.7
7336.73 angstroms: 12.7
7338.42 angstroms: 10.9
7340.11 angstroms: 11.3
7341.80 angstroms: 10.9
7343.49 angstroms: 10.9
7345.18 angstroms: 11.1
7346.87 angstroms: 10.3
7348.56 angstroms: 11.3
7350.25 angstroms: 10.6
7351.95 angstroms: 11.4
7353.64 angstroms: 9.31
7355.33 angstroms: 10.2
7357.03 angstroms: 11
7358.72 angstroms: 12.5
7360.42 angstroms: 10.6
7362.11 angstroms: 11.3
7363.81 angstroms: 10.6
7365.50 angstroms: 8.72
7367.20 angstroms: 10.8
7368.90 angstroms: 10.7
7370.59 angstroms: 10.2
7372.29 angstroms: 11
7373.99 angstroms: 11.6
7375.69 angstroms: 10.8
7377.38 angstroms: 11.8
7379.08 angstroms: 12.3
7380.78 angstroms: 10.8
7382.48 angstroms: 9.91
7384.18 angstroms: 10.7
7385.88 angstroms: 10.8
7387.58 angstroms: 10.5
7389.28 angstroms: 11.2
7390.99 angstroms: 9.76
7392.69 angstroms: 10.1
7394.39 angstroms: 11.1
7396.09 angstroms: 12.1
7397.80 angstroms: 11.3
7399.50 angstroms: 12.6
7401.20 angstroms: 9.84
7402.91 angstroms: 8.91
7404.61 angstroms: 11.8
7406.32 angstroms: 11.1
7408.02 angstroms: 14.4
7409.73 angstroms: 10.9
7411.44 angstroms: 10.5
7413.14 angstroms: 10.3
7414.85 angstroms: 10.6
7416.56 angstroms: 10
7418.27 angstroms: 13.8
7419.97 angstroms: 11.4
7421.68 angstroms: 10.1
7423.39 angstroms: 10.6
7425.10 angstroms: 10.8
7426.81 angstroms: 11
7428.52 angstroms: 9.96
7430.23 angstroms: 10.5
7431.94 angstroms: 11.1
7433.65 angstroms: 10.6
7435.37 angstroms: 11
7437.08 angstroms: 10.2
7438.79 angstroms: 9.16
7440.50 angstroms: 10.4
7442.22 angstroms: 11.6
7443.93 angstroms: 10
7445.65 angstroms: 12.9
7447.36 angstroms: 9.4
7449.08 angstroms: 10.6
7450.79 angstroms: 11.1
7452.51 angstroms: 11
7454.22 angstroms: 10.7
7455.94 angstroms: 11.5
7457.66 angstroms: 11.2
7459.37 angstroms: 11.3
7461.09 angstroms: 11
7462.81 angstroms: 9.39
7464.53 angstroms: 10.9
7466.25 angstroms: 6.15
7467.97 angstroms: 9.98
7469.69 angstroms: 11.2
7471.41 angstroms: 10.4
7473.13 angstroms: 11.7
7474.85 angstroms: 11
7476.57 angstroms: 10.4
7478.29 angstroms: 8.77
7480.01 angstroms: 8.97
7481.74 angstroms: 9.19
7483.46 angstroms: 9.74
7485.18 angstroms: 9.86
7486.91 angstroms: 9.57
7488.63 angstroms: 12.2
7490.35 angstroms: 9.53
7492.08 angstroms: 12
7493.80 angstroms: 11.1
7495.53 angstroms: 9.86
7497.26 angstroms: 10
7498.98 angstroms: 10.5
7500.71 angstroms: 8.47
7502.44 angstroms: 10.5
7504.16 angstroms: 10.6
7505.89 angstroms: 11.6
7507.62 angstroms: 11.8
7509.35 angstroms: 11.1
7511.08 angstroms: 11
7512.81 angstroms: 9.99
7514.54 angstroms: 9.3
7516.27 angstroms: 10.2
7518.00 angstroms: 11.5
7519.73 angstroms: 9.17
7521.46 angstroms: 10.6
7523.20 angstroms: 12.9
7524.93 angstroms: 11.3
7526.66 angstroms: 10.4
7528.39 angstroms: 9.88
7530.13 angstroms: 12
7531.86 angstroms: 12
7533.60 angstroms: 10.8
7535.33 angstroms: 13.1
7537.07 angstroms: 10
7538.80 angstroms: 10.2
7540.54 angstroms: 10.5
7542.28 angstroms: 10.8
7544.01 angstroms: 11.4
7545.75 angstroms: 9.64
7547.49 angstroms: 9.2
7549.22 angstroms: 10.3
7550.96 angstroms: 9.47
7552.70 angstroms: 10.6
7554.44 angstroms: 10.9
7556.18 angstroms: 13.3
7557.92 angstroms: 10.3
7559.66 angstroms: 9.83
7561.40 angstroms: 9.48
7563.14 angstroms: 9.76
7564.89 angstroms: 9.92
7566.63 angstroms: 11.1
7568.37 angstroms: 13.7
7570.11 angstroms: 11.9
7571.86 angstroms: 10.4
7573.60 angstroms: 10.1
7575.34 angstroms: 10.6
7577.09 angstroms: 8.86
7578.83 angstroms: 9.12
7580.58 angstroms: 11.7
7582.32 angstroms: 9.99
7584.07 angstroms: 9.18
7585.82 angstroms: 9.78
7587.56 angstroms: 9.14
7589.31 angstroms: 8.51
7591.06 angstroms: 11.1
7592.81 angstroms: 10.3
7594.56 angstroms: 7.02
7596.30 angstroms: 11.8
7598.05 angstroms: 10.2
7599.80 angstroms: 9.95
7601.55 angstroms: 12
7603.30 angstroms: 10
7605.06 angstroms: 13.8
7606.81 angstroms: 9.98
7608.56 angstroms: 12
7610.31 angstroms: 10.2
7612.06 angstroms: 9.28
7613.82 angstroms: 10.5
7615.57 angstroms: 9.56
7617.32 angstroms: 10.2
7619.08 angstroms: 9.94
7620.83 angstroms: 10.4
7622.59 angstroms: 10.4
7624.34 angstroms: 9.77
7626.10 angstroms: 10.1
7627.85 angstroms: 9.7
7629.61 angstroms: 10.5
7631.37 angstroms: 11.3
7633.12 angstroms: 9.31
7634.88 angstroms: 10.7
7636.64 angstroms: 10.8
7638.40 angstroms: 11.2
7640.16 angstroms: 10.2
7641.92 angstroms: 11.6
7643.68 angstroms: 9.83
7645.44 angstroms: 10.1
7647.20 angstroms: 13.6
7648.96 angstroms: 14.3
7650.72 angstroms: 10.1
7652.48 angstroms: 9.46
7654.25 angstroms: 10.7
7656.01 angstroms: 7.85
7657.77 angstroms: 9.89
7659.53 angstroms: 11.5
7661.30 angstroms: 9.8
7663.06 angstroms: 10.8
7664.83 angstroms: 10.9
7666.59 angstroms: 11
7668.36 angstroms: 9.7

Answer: 0.03 mag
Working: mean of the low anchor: 10.8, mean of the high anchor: 10.7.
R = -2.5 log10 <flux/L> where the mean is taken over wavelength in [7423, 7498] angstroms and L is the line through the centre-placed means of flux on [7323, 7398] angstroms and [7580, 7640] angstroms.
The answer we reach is 0.035 mag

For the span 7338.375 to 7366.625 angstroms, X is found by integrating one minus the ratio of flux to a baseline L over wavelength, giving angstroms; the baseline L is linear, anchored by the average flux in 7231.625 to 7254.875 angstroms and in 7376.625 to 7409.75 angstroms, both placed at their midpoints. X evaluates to 0.9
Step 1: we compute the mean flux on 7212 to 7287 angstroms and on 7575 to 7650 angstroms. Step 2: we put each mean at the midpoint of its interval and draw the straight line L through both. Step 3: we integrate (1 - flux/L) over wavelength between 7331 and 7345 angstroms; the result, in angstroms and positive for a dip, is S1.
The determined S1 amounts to -1.3 angstroms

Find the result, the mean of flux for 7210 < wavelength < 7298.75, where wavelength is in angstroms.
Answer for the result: 10.8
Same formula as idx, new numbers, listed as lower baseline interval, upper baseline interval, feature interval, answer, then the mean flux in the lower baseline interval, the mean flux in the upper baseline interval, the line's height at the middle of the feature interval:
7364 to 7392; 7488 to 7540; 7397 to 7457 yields -0.017 mag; 10.7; 10.8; 10.7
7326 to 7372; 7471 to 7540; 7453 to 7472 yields 0.041 mag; 11.2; 10.6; 10.7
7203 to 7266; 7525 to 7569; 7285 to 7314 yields 0.028 mag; 10.8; 10.7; 10.8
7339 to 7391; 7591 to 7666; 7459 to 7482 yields 0.072 mag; 10.8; 10.5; 10.7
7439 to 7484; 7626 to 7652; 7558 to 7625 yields 0.047 mag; 10.4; 10.9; 10.8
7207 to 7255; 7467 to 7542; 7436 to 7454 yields -0.005 mag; 10.7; 10.6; 10.6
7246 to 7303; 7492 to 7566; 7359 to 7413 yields -0.009 mag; 11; 10.6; 10.8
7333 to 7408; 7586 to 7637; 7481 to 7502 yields 0.045 mag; 10.9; 10.3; 10.6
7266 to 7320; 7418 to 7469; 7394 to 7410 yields -0.075 mag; 10.8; 10.6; 10.7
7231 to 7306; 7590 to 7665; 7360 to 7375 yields 0.024 mag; 11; 10.5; 10.9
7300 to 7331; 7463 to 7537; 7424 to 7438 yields 0.020 mag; 11.4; 10.5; 10.8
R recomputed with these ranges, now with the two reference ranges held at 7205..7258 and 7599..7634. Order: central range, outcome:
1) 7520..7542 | -0.056 mag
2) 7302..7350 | -0.082 mag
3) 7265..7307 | -0.011 mag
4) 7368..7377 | -0.028 mag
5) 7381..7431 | -0.031 mag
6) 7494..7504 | 0.057 mag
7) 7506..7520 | -0.010 mag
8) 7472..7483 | 0.058 mag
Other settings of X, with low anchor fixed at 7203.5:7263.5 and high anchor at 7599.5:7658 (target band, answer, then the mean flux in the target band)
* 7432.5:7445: 0.22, 10.5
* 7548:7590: 1.10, 10.3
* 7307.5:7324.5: -1.45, 11.6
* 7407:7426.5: -0.98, 11.2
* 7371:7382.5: -0.57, 11.2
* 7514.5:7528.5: -0.09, 10.7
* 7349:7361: -0.13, 10.8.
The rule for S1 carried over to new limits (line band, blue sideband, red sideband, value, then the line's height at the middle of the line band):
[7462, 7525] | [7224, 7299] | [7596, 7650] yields 2.9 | 10.8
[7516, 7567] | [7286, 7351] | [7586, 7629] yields -1.0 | 10.5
